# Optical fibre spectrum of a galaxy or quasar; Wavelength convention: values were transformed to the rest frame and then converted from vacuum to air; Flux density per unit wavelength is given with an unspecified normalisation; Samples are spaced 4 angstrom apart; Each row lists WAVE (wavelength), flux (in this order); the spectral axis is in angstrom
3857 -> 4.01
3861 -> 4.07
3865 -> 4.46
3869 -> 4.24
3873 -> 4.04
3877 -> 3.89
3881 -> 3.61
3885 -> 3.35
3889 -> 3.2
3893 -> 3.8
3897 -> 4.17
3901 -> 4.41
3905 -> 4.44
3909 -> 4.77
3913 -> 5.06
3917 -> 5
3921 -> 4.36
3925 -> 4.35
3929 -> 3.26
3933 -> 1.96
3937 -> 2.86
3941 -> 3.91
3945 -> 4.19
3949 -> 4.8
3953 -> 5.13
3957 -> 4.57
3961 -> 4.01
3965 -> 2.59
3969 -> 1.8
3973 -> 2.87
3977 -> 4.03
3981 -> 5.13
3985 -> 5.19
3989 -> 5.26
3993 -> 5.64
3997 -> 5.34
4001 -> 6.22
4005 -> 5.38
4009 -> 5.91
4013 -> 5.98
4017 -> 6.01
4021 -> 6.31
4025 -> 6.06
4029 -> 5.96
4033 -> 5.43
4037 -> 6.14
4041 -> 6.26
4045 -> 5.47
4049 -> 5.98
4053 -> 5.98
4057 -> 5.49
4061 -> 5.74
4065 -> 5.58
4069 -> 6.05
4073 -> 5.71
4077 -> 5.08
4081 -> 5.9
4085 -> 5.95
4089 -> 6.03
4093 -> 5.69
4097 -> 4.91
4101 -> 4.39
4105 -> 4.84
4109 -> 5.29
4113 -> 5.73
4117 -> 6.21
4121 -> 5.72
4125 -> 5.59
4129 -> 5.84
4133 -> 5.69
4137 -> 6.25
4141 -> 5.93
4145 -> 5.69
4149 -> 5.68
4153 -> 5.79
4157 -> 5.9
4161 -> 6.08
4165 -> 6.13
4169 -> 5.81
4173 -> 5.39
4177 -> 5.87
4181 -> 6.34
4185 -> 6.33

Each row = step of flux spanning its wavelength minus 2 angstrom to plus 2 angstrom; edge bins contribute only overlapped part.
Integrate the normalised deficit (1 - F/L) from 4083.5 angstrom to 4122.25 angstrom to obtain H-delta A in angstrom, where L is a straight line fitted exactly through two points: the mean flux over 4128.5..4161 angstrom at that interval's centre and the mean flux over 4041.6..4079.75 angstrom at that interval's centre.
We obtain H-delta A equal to 2.1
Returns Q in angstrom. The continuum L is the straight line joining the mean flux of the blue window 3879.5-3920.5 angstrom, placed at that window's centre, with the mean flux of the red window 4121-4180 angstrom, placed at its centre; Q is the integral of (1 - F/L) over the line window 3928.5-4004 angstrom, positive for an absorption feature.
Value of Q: 7.6 angstrom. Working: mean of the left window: 4.19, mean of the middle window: 4.18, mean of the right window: 5.84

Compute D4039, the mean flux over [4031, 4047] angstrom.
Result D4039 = 5.83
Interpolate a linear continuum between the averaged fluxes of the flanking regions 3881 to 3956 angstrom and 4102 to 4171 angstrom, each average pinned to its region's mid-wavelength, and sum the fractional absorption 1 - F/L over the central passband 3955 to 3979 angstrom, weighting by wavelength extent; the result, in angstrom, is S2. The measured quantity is 6.0 angstrom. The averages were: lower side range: 4.05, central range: 3.31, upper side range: 5.75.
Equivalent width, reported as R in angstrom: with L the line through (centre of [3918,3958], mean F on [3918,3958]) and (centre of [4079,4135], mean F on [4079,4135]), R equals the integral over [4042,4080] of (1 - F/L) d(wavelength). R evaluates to -4.3 angstrom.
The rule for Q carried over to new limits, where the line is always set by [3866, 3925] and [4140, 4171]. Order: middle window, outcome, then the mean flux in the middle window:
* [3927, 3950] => 5.3 angstrom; 3.44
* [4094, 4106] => 1.6 angstrom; 4.78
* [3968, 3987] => 3.3 angstrom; 3.91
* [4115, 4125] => -0.4 angstrom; 5.89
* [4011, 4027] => -3.6 angstrom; 6.09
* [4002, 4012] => -1.7 angstrom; 5.74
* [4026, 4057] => -4.5 angstrom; 5.87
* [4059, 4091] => -2.4 angstrom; 5.75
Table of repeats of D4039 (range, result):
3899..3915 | 4.67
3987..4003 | 5.62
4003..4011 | 5.64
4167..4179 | 5.69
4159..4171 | 6.01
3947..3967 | 4.22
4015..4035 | 5.95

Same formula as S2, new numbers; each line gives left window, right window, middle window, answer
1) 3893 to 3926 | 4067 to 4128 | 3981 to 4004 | -2.35 angstrom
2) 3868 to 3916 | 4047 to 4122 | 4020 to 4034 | -2.20 angstrom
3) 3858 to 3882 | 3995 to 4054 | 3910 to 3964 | 8.38 angstrom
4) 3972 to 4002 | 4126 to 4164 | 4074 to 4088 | -0.41 angstrom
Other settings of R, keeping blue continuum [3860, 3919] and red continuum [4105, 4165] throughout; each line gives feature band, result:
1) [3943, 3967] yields 2.0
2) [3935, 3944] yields 2.1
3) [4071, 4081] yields -0.2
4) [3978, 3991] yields -0.8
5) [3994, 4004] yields -1.7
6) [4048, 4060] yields -1.2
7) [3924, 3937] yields 4.1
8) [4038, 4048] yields -1.4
